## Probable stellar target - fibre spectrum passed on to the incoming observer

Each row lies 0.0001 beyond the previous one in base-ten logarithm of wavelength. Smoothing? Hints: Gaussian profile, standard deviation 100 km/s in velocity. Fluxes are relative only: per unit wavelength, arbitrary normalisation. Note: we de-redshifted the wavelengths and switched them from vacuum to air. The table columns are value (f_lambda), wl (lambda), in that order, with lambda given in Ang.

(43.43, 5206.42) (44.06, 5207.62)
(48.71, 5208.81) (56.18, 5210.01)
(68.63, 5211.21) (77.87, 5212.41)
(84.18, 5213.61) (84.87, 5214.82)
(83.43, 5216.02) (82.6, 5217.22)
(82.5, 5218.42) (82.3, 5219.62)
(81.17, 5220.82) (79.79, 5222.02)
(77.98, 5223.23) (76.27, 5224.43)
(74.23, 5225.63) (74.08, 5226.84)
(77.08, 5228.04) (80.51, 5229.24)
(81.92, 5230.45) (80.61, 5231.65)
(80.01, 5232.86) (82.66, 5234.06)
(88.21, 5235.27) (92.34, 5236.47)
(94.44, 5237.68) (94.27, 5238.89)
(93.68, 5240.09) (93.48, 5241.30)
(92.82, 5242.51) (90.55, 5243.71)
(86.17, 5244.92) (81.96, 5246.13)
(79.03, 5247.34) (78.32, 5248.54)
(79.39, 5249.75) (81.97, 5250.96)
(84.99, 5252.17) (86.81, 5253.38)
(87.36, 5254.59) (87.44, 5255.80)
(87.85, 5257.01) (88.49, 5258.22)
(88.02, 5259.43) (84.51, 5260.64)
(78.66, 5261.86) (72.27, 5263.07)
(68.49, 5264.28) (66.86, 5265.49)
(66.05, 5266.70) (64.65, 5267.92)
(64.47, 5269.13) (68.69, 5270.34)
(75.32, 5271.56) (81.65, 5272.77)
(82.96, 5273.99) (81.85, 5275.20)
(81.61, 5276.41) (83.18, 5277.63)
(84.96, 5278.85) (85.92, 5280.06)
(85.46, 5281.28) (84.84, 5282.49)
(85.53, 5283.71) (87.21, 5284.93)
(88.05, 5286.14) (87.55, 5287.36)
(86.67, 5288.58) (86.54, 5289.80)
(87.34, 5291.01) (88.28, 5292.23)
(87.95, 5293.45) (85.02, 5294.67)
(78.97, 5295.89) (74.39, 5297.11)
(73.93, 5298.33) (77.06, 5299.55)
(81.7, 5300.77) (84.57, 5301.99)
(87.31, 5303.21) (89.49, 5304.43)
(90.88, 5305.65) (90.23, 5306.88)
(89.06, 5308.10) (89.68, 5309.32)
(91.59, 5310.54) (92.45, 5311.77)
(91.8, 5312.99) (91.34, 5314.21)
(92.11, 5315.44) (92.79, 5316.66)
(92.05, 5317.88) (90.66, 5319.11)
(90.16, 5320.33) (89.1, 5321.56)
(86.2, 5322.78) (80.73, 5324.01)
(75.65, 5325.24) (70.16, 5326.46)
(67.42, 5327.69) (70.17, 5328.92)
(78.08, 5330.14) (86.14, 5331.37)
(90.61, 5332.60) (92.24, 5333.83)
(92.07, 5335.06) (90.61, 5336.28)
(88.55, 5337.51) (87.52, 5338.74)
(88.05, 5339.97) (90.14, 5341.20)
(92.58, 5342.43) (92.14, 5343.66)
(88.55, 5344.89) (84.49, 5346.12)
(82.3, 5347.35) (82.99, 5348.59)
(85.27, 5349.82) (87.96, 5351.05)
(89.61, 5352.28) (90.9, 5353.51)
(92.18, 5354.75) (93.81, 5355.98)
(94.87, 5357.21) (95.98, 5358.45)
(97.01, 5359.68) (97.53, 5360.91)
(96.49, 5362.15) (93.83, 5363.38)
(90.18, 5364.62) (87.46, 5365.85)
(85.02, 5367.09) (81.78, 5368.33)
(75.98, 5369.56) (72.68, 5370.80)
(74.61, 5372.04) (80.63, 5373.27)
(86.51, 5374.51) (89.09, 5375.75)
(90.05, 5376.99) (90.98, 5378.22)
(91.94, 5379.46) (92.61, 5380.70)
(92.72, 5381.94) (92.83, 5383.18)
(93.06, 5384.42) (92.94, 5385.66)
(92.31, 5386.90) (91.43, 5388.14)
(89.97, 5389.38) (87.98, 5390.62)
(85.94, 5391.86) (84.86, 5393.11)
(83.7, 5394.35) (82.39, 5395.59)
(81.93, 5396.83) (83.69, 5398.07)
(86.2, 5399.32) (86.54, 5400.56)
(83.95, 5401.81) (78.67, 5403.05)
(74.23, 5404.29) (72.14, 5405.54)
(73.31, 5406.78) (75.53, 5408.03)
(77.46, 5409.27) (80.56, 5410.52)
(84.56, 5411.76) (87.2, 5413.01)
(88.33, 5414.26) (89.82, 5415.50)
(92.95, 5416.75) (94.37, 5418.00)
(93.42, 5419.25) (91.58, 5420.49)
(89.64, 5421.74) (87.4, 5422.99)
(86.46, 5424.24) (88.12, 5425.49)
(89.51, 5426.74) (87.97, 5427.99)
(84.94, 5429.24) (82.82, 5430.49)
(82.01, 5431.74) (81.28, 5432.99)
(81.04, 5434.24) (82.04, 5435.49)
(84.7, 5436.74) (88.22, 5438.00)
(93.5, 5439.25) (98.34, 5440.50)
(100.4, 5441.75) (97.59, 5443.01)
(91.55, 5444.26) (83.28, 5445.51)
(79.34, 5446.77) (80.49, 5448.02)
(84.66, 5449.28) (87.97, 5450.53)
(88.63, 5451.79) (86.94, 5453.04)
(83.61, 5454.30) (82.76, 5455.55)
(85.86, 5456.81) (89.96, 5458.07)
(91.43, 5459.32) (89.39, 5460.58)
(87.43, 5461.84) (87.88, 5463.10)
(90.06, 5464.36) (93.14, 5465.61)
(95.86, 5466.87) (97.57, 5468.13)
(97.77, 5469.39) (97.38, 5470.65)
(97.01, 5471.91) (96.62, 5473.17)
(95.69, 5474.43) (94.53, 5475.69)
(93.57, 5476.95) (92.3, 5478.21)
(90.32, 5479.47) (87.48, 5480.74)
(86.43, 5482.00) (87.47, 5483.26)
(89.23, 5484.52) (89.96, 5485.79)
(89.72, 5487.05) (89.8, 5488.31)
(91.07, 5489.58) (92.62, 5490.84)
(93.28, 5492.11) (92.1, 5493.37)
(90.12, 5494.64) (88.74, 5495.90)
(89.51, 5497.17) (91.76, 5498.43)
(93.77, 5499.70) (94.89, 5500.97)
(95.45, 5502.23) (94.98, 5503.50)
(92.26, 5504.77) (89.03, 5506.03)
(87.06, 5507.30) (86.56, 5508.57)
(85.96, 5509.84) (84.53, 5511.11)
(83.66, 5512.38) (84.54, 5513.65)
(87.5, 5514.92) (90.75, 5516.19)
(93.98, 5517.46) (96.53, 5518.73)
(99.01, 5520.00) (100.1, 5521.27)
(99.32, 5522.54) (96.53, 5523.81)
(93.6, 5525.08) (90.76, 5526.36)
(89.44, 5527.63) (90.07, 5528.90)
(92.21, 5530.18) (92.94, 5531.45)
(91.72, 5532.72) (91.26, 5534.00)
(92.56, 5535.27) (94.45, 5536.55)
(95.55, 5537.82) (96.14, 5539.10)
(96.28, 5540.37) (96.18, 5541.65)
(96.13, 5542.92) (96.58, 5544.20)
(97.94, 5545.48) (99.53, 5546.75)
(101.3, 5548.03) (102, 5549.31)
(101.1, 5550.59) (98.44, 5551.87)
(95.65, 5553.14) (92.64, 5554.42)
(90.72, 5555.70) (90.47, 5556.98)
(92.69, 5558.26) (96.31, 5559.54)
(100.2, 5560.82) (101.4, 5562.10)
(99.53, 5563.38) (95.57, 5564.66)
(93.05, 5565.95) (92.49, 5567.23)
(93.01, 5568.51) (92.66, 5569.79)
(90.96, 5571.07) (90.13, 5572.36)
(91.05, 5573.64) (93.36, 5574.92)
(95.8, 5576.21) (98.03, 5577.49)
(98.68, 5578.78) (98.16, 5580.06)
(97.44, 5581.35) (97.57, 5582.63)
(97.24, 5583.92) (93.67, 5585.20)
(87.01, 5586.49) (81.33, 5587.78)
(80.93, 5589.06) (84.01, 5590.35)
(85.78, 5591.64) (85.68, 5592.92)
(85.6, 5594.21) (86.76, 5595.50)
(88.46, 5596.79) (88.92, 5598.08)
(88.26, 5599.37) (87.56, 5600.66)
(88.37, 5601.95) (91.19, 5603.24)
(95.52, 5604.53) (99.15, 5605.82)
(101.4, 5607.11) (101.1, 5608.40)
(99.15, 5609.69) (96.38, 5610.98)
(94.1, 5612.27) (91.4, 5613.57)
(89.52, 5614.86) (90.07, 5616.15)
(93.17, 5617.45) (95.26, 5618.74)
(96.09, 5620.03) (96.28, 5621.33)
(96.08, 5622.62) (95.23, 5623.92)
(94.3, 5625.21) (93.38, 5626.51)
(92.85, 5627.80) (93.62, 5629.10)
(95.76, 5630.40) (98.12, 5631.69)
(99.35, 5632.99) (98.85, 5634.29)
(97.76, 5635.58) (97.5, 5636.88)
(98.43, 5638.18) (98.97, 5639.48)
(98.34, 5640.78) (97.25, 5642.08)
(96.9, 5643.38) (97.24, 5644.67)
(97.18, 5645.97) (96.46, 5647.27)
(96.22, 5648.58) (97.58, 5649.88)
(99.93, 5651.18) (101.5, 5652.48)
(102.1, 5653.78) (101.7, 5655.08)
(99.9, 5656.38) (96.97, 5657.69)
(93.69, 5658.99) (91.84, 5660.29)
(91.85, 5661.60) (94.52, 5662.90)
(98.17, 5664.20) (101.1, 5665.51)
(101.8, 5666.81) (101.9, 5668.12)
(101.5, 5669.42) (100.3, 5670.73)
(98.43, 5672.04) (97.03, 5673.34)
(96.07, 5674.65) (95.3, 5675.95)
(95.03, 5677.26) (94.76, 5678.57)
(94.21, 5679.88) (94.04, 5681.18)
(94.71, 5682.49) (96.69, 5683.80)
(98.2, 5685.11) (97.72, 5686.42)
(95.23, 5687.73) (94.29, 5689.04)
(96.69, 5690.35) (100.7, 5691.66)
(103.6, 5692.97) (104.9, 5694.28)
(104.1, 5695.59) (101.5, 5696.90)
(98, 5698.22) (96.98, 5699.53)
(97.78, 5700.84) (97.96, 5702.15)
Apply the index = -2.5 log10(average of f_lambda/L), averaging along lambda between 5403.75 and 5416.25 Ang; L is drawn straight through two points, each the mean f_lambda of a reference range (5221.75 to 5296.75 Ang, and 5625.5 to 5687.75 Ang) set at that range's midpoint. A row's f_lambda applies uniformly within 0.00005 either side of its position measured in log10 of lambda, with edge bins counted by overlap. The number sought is 0.10 mag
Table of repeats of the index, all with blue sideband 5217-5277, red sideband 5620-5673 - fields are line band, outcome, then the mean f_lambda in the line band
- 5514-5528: -0.021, 94.2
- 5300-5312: -0.058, 88.4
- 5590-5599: 0.105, 86.6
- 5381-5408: 0.027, 85.1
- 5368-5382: 0.023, 84.8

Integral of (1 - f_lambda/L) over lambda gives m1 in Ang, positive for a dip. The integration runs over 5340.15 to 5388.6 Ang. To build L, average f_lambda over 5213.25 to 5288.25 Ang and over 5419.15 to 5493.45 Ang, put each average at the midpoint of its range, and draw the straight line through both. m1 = -1.58 Ang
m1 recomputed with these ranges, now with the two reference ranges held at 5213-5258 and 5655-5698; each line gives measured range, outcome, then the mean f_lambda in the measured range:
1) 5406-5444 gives 1.2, 87.2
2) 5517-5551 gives -0.8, 95.7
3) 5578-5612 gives 1.2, 91.8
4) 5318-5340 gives 0.7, 84.2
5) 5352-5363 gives -0.8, 94.4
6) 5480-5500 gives 0.4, 90.1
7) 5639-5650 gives -0.1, 97.3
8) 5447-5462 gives 0.7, 86.4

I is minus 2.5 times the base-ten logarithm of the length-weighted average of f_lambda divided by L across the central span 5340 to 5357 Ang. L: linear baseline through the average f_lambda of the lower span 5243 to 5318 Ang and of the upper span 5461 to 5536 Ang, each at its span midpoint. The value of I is -0.03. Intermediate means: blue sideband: 83.4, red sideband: 91.8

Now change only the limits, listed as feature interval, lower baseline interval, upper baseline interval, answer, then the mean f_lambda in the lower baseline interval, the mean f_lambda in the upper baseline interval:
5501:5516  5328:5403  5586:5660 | 0.033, 87.8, 94.3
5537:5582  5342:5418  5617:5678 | -0.024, 86.8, 97.2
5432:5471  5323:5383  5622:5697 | 0.017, 86.9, 97.6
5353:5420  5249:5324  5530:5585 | 0.014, 83.8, 95.5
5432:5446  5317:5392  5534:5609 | 0.010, 87.6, 93.8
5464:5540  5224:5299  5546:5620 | -0.018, 82.3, 93.5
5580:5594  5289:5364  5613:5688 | 0.064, 87.4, 96.7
